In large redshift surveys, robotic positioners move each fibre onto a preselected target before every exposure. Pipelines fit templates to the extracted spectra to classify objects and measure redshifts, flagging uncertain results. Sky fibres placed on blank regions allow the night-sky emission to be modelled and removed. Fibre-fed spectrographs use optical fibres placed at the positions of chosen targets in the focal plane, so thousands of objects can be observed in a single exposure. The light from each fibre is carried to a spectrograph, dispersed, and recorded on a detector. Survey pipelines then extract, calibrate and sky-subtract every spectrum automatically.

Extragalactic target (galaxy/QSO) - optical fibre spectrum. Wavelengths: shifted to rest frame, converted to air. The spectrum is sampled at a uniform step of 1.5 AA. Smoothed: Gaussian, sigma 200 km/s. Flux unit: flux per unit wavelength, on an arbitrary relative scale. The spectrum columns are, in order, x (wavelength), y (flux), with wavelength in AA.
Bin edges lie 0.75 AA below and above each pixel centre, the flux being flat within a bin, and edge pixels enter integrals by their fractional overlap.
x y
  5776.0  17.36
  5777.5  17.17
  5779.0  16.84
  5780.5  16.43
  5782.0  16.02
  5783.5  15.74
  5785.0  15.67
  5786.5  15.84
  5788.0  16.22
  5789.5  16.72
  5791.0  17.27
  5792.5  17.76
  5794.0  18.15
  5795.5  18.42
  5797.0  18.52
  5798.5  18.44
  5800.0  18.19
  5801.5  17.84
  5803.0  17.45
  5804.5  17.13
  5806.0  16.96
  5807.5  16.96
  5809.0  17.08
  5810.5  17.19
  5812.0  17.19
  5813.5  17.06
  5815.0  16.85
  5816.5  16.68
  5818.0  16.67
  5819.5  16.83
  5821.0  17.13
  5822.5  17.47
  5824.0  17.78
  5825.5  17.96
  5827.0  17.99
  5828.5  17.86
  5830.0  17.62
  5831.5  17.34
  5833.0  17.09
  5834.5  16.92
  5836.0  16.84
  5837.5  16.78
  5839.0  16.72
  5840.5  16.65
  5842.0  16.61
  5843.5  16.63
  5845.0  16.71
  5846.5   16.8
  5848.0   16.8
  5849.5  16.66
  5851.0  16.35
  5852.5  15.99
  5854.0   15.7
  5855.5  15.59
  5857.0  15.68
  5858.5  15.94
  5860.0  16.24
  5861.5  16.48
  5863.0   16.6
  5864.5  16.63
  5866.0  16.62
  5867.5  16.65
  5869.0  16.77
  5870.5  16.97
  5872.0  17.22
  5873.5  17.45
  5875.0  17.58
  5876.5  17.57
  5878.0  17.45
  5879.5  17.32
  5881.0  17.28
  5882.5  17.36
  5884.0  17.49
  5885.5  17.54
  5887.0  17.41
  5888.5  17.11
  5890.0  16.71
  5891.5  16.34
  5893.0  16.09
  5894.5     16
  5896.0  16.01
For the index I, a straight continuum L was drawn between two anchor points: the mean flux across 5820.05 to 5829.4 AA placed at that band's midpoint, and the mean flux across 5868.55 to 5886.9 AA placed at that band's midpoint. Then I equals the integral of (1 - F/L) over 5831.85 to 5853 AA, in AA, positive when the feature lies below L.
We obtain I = 1.0 AA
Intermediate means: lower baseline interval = 17.7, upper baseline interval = 17.3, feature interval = 16.7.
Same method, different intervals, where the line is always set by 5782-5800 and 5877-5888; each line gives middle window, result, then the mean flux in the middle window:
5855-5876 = 0.9 AA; 16.6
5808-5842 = 0.2 AA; 17.2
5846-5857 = 0.7 AA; 16.2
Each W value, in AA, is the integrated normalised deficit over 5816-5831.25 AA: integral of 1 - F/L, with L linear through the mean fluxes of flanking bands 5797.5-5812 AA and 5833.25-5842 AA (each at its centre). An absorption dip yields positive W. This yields -0.3 AA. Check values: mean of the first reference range 17.5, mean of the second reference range 16.8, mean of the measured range 17.4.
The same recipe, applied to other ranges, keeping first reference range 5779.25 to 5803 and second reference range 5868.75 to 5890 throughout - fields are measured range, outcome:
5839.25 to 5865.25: 1.4 AA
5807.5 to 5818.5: 0.1 AA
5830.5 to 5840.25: 0.2 AA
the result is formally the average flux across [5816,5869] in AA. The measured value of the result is 16.8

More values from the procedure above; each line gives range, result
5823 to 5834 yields 17.6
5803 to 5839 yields 17.2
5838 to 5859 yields 16.4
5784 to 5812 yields 17.3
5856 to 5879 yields 16.8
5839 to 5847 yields 16.7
